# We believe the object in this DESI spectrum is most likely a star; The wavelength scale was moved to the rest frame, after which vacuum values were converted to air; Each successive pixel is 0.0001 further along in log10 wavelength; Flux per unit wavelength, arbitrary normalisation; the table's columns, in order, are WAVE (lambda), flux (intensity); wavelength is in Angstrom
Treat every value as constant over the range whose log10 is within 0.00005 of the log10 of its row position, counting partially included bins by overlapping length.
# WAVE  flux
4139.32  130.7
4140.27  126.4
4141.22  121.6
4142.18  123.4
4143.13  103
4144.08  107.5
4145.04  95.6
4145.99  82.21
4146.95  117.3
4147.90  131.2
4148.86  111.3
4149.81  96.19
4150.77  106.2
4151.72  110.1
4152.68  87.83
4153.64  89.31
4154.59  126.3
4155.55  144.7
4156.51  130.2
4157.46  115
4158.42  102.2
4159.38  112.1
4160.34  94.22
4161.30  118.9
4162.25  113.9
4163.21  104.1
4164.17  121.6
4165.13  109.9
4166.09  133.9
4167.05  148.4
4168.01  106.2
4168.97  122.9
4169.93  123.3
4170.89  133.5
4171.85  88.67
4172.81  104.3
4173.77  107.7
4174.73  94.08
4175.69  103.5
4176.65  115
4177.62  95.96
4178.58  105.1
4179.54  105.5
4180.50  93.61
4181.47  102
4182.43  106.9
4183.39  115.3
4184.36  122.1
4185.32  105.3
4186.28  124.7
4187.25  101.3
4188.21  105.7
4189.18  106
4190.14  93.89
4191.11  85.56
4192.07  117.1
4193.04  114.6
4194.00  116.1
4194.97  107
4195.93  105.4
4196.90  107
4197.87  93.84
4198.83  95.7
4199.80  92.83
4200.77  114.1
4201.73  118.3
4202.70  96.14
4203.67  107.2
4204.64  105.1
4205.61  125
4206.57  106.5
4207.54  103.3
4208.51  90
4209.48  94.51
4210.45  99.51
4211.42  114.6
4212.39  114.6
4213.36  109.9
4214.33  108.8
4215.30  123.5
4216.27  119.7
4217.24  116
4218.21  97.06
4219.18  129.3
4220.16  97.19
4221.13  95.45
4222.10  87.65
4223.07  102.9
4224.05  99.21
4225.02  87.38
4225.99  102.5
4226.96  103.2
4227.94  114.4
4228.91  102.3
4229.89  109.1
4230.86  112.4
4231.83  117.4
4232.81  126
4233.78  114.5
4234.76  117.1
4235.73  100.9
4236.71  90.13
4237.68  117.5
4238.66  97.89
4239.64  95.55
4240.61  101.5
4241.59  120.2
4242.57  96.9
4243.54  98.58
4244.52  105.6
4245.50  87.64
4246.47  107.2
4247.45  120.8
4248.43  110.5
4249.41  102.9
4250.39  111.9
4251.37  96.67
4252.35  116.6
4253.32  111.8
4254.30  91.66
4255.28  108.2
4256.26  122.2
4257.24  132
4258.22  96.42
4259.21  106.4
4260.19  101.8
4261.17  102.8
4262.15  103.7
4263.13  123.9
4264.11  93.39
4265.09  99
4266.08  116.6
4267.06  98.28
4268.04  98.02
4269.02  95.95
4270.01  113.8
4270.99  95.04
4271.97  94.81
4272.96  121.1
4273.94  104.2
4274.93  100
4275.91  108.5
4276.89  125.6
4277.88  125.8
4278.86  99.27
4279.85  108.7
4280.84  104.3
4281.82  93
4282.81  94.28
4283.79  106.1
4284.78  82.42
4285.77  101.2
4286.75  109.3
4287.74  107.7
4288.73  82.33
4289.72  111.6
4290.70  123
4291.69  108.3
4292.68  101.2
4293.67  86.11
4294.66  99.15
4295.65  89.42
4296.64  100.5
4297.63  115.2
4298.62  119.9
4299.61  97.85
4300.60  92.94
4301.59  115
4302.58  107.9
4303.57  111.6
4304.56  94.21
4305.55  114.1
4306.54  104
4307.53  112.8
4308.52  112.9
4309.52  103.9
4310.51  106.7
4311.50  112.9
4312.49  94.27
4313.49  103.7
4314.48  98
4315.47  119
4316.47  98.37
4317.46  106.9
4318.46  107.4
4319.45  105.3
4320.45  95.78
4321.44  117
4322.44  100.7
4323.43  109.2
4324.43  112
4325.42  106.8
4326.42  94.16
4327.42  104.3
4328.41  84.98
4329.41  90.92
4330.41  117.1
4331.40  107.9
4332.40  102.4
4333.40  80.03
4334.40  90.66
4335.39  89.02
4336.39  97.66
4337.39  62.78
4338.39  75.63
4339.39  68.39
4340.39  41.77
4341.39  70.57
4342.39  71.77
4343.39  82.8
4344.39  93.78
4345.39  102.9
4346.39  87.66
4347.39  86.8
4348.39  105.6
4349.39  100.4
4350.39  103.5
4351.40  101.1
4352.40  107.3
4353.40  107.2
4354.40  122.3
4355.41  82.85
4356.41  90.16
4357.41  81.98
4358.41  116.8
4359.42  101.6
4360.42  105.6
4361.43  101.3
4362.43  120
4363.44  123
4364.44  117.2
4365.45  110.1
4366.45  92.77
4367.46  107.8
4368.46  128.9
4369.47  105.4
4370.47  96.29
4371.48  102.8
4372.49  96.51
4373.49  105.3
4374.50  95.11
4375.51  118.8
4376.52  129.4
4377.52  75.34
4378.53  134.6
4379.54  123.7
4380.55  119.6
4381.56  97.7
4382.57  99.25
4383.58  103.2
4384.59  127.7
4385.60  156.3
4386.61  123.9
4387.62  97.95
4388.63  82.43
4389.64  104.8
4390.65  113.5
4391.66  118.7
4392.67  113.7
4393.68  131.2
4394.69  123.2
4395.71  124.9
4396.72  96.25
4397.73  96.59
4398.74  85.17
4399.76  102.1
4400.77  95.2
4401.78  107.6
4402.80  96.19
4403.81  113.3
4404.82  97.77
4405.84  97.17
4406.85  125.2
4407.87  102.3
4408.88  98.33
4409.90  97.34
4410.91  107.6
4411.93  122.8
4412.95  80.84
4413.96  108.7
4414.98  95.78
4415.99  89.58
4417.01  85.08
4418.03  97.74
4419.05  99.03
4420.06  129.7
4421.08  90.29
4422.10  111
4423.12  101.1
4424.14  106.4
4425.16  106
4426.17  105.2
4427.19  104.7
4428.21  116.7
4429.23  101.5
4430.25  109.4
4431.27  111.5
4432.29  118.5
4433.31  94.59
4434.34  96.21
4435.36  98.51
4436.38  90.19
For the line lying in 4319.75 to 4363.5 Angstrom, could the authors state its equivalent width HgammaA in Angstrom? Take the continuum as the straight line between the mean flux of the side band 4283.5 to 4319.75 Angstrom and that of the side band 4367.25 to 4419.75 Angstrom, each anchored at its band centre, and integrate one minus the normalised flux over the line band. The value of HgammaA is 4.1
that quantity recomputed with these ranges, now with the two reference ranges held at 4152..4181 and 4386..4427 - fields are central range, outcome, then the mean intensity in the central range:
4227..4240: 0.11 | 109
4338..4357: 2.99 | 89.7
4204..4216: 0.25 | 108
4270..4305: 1.32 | 104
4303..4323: 0.26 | 106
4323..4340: 2.15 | 93.3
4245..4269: 0.57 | 106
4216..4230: 0.79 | 104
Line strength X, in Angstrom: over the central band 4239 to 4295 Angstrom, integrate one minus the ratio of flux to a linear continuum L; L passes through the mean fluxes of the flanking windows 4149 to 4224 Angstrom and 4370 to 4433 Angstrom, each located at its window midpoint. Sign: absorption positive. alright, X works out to 1.53 Angstrom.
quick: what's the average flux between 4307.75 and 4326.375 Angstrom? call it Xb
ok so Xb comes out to 106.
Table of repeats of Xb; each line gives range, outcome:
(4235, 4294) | 105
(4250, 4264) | 109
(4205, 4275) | 106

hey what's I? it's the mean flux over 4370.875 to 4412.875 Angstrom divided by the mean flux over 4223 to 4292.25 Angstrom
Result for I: 1.03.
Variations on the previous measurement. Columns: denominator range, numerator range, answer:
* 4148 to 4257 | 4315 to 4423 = 0.95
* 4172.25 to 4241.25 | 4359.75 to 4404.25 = 1.03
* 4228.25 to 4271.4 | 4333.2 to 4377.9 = 0.91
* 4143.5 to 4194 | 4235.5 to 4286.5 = 0.96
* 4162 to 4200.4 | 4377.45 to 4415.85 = 0.99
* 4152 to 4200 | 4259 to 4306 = 0.95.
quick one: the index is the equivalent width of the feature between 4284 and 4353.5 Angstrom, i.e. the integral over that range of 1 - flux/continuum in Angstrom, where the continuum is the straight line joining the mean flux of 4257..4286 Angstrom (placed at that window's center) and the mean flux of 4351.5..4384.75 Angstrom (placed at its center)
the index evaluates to 4.6 Angstrom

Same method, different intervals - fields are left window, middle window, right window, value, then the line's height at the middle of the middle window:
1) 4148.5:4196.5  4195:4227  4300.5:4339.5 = 0.81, 108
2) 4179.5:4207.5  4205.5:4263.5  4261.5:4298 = -0.92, 105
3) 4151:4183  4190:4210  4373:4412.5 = 1.17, 111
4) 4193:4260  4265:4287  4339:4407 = 0.32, 106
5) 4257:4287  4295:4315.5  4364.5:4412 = 0.03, 106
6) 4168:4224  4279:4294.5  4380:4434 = 0.78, 107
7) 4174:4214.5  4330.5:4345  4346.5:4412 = 3.33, 107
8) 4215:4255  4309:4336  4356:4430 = 1.09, 106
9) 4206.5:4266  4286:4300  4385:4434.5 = 0.34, 106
